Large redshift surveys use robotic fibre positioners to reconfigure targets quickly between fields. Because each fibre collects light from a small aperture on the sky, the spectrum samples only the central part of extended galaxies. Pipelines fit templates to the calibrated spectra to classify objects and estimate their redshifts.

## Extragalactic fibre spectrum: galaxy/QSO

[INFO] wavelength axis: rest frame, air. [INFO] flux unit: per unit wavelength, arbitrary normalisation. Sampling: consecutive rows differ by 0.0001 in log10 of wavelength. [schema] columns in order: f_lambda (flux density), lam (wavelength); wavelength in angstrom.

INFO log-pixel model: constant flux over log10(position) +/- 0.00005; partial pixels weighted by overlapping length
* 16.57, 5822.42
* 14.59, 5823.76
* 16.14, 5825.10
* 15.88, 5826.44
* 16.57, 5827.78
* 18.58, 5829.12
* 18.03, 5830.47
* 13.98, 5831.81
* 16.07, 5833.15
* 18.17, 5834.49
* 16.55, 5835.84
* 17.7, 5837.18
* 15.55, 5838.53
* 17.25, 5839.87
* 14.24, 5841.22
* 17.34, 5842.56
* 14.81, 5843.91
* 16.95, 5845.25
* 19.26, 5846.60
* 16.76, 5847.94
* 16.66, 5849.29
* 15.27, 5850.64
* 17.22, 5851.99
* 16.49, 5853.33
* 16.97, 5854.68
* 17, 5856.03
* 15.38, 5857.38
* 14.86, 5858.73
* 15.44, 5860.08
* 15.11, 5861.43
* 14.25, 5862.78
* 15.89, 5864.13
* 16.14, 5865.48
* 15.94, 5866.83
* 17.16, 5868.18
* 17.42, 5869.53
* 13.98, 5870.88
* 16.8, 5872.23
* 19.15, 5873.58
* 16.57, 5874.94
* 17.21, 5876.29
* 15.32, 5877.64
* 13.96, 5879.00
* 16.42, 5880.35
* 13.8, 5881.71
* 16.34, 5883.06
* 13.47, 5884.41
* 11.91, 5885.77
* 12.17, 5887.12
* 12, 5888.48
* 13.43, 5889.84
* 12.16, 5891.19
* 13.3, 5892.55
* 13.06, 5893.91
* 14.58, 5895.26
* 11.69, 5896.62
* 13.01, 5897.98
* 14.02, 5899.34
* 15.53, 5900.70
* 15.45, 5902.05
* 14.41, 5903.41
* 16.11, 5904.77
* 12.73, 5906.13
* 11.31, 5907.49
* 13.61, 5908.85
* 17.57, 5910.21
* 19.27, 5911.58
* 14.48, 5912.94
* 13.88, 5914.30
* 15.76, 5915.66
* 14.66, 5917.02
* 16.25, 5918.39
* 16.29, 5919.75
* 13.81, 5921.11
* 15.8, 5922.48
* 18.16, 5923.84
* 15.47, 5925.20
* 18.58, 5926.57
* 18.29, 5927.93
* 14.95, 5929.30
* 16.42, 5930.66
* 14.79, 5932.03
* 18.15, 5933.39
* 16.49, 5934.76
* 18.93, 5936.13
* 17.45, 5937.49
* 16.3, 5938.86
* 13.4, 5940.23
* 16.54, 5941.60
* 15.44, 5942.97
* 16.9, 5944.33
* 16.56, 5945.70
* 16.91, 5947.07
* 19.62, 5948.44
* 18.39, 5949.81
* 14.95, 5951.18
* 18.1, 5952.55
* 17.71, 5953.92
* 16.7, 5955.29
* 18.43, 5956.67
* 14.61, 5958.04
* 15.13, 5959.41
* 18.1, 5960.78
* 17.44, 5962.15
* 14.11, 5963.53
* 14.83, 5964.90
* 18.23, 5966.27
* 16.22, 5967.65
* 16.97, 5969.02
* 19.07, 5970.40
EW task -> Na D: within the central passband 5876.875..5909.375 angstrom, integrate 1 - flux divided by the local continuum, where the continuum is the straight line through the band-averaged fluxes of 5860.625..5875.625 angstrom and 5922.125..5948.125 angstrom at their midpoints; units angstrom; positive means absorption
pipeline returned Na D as 5.22 angstrom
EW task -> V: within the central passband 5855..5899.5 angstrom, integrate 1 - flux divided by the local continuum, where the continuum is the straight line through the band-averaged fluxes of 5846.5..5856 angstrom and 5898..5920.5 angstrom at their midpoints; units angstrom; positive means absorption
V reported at 3.3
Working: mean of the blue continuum 16.8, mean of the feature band 14.8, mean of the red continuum 15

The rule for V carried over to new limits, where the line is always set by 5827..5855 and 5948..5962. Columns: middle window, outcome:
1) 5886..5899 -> 3.1 angstrom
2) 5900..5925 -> 2.5 angstrom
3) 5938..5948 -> 0.6 angstrom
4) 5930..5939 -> 0.0 angstrom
